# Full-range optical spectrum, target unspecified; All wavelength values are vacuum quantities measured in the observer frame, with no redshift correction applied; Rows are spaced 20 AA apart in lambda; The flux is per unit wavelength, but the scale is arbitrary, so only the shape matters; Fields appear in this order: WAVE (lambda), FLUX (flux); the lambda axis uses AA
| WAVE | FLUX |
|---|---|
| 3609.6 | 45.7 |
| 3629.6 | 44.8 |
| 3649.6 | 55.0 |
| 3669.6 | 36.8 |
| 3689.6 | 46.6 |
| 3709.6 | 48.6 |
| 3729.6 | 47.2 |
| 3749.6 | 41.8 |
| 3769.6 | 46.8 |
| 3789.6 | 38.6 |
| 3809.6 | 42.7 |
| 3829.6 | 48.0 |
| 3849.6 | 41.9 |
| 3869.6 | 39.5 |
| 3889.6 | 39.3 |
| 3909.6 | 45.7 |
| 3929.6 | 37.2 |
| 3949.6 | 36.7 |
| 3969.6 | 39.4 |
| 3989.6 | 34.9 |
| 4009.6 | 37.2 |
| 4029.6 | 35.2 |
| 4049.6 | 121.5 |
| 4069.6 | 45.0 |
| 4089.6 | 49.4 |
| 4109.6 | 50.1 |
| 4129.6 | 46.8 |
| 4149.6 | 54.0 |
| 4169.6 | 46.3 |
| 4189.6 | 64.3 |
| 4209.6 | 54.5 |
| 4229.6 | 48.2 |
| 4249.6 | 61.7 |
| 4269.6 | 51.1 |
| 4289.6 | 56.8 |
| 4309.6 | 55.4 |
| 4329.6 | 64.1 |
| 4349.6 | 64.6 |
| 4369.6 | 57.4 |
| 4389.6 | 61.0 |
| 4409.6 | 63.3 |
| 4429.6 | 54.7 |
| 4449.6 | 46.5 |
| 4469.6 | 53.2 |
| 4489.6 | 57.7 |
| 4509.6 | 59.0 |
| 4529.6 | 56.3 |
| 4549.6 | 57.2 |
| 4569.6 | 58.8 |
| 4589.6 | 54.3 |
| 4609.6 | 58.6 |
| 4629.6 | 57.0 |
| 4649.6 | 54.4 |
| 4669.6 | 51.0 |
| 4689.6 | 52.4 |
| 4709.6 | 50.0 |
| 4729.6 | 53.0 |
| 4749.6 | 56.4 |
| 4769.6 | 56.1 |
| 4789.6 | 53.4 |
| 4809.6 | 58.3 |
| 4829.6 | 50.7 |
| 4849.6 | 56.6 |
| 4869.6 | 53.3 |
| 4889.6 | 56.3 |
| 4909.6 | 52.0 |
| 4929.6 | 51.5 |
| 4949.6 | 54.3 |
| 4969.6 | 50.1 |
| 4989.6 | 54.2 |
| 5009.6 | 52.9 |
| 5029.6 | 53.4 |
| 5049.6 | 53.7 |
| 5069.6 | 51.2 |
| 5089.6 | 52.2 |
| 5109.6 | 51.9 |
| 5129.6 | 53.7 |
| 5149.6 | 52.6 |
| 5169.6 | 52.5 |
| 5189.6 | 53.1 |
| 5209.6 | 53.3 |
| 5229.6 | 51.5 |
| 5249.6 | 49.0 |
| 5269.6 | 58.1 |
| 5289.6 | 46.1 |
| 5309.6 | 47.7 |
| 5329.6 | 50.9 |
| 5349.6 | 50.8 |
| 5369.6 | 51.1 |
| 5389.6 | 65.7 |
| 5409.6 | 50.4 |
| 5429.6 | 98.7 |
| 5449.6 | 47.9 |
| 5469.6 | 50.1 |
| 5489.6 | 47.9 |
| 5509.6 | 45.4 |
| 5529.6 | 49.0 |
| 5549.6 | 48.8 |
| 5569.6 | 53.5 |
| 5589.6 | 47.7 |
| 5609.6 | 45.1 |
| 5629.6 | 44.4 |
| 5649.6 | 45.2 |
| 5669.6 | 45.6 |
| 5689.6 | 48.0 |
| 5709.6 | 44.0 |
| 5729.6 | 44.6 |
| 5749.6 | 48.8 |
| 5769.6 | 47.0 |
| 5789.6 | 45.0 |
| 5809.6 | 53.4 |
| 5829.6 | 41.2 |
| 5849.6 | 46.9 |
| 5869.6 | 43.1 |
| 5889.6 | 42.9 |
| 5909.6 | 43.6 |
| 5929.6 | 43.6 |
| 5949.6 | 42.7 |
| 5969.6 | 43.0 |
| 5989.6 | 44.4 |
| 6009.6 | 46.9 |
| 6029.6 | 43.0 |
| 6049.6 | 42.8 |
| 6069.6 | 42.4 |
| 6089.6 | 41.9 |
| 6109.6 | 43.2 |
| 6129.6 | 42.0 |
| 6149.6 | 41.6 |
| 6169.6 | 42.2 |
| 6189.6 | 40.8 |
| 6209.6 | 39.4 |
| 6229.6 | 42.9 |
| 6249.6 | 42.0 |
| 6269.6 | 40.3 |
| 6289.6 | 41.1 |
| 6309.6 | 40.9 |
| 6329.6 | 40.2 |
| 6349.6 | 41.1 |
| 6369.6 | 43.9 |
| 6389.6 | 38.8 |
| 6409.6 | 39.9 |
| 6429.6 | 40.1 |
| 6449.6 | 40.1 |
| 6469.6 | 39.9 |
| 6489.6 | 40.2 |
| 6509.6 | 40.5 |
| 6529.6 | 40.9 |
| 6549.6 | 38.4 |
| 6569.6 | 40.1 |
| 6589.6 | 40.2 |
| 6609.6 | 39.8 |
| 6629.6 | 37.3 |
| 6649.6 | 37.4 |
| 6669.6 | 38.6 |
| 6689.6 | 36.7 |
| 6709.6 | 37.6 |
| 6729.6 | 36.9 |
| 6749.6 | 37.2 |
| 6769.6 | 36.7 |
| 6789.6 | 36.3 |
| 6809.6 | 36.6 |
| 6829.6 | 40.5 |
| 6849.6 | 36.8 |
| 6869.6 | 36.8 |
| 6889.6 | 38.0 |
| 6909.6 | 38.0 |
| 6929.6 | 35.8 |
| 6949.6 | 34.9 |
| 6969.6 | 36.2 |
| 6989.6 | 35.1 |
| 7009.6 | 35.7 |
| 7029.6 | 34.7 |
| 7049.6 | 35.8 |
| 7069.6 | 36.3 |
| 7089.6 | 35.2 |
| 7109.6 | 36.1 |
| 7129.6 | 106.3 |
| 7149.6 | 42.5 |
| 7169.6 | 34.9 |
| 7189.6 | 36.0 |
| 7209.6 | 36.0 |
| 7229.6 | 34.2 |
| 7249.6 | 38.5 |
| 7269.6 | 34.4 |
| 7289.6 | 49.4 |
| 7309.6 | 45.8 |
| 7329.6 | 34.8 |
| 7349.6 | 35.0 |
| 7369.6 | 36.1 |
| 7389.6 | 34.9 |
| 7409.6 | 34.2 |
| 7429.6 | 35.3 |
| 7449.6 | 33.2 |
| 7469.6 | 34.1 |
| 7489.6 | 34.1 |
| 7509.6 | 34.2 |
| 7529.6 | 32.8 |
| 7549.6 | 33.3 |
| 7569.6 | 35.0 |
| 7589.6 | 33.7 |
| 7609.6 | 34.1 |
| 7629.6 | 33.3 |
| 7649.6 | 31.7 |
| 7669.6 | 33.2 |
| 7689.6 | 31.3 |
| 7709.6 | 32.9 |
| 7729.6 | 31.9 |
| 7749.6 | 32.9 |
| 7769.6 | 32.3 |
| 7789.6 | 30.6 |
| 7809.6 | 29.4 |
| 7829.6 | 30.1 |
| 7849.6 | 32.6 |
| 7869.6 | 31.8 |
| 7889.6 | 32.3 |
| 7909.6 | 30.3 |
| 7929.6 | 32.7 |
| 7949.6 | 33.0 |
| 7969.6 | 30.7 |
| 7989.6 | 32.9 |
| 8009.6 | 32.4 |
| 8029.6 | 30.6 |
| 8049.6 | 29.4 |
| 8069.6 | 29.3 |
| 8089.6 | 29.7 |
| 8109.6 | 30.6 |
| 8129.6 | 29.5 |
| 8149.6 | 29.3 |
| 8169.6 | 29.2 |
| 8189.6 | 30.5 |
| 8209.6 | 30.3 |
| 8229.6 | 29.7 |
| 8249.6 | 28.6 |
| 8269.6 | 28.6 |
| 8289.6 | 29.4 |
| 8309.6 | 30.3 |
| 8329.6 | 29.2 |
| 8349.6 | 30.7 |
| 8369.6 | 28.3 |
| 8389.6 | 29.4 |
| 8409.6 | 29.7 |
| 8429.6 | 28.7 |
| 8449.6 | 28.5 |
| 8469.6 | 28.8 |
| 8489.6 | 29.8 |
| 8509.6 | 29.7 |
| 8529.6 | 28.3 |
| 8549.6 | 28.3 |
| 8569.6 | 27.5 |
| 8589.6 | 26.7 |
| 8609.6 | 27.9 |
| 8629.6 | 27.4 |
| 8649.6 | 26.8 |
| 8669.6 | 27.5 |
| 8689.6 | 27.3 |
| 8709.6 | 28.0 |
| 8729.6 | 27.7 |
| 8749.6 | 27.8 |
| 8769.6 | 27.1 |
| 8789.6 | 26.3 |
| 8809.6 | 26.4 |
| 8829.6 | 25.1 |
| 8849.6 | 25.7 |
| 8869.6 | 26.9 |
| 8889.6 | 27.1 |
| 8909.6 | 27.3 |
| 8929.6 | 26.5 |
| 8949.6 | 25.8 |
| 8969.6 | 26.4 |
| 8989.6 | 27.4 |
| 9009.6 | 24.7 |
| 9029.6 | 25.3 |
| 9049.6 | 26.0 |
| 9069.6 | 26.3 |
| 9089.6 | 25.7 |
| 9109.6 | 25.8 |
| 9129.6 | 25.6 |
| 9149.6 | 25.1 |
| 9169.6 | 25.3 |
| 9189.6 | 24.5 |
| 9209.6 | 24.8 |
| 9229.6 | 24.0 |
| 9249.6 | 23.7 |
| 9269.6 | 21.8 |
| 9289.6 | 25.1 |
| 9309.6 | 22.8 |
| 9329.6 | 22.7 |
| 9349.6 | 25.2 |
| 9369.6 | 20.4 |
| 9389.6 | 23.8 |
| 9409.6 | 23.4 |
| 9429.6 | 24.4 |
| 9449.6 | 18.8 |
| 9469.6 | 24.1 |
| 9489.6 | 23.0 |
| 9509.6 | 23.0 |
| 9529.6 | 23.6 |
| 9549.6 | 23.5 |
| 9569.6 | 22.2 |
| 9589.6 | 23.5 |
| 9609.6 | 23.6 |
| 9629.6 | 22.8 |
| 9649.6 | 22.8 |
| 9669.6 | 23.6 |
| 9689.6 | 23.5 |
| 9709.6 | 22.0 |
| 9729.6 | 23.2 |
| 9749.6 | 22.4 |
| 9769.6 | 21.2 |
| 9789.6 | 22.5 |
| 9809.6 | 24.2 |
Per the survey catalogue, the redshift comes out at 0.08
